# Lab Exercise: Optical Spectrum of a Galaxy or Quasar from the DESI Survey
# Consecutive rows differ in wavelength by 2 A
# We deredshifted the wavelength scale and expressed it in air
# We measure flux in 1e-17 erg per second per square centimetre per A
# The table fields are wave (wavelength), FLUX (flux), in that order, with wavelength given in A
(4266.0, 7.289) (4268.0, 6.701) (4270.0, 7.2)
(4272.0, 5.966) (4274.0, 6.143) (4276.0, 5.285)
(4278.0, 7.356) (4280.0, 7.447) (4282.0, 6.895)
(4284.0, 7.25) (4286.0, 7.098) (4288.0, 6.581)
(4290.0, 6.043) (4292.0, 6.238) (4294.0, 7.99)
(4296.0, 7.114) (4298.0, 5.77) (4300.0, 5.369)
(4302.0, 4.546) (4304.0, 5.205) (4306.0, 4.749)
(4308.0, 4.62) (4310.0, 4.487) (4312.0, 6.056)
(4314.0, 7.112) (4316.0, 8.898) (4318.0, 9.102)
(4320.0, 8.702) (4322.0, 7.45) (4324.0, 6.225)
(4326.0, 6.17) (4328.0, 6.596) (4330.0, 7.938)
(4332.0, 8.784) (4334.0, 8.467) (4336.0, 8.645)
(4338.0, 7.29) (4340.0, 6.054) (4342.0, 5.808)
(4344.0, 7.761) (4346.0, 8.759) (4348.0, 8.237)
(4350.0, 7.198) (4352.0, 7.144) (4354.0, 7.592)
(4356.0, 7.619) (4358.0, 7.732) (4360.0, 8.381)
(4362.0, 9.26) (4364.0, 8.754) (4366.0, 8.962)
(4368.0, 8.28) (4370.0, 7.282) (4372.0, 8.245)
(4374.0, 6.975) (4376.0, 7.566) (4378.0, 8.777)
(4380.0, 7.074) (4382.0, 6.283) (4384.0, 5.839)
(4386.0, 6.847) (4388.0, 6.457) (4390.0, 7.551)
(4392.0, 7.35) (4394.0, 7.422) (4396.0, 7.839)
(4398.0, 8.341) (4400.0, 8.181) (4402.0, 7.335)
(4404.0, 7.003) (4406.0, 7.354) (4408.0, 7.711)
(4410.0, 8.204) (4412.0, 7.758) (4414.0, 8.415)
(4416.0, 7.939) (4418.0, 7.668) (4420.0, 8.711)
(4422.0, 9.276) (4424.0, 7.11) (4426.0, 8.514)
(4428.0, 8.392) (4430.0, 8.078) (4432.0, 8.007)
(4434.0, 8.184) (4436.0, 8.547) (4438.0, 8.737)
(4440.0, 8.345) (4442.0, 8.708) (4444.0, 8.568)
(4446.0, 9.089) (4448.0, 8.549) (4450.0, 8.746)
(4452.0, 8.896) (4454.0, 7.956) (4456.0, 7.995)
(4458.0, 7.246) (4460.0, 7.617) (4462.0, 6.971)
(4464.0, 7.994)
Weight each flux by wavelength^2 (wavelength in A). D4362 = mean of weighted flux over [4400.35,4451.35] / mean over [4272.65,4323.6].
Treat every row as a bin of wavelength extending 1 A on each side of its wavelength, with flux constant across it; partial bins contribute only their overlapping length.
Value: 1.3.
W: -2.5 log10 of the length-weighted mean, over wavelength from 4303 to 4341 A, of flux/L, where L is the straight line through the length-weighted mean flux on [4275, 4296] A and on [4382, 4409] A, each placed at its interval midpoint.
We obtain 0.00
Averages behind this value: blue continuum 6.83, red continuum 7.29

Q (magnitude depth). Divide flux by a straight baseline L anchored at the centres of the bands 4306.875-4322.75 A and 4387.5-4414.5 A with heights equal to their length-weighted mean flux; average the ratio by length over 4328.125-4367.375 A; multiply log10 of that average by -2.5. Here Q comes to -0.089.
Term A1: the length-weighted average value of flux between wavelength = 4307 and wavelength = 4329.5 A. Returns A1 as 6.88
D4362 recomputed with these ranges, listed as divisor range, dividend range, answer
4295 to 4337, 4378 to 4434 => 1.18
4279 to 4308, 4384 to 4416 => 1.27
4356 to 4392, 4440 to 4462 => 1.12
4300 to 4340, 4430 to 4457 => 1.31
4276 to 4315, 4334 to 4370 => 1.30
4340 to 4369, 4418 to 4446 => 1.10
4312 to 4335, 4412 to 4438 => 1.12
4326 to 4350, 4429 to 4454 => 1.18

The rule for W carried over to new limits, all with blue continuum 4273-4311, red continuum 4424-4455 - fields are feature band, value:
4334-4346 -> -0.075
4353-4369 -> -0.156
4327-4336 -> -0.189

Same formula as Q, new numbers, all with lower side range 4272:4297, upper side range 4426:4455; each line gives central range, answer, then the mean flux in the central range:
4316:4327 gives -0.07 mag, 7.65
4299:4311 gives 0.40 mag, 4.83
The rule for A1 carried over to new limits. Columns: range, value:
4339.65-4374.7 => 7.82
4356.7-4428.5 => 7.79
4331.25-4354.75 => 7.63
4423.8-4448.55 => 8.41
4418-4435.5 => 8.26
